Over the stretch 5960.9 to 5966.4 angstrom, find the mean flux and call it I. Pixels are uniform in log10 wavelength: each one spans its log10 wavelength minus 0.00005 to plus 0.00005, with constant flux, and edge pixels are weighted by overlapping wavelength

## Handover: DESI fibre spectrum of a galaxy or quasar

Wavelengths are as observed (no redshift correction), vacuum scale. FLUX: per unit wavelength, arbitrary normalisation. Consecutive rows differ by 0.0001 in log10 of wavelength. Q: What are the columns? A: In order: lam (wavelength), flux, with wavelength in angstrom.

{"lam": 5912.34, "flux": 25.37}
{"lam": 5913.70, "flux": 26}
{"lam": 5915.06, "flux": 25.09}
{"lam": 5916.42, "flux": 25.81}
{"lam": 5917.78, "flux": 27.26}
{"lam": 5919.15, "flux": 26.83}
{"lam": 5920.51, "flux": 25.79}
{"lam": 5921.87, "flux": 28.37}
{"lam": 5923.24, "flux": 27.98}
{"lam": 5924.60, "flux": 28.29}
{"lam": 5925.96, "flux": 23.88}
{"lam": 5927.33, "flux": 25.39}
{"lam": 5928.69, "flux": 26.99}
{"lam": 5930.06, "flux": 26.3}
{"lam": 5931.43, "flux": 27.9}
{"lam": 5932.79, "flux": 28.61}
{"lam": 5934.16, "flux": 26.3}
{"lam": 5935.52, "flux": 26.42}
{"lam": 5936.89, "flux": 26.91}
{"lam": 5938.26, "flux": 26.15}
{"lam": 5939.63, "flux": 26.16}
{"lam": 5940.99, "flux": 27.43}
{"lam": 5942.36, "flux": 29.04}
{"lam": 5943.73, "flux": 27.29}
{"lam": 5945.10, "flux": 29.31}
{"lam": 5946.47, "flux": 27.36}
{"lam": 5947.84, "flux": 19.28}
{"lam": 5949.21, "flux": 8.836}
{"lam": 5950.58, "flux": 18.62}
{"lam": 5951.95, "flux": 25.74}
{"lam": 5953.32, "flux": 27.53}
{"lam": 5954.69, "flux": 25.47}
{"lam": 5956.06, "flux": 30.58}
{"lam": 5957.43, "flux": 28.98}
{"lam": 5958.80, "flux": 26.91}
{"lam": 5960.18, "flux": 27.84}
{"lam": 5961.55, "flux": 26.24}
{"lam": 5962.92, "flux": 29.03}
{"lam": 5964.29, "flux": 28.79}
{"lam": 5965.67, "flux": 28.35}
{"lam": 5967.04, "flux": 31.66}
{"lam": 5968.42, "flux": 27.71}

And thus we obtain 28.2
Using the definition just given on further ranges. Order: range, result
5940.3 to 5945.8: 28.3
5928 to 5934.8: 27.2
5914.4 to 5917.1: 25.5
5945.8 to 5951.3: 18.5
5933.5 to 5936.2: 26.4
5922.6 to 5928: 26.4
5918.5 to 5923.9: 27.2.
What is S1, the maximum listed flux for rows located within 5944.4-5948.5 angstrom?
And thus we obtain 29.31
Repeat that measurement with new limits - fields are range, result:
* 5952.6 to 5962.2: 30.58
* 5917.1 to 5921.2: 27.26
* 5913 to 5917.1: 26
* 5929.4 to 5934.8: 28.61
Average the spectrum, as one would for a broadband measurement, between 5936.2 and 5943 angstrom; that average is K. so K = 27.1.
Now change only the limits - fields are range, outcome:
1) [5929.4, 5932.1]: 27.1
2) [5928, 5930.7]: 26.6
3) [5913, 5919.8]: 26.2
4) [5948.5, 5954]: 20.2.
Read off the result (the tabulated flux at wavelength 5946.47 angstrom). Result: 27.36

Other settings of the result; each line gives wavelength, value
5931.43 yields 27.9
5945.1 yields 29.31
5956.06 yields 30.58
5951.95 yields 25.74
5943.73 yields 27.29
